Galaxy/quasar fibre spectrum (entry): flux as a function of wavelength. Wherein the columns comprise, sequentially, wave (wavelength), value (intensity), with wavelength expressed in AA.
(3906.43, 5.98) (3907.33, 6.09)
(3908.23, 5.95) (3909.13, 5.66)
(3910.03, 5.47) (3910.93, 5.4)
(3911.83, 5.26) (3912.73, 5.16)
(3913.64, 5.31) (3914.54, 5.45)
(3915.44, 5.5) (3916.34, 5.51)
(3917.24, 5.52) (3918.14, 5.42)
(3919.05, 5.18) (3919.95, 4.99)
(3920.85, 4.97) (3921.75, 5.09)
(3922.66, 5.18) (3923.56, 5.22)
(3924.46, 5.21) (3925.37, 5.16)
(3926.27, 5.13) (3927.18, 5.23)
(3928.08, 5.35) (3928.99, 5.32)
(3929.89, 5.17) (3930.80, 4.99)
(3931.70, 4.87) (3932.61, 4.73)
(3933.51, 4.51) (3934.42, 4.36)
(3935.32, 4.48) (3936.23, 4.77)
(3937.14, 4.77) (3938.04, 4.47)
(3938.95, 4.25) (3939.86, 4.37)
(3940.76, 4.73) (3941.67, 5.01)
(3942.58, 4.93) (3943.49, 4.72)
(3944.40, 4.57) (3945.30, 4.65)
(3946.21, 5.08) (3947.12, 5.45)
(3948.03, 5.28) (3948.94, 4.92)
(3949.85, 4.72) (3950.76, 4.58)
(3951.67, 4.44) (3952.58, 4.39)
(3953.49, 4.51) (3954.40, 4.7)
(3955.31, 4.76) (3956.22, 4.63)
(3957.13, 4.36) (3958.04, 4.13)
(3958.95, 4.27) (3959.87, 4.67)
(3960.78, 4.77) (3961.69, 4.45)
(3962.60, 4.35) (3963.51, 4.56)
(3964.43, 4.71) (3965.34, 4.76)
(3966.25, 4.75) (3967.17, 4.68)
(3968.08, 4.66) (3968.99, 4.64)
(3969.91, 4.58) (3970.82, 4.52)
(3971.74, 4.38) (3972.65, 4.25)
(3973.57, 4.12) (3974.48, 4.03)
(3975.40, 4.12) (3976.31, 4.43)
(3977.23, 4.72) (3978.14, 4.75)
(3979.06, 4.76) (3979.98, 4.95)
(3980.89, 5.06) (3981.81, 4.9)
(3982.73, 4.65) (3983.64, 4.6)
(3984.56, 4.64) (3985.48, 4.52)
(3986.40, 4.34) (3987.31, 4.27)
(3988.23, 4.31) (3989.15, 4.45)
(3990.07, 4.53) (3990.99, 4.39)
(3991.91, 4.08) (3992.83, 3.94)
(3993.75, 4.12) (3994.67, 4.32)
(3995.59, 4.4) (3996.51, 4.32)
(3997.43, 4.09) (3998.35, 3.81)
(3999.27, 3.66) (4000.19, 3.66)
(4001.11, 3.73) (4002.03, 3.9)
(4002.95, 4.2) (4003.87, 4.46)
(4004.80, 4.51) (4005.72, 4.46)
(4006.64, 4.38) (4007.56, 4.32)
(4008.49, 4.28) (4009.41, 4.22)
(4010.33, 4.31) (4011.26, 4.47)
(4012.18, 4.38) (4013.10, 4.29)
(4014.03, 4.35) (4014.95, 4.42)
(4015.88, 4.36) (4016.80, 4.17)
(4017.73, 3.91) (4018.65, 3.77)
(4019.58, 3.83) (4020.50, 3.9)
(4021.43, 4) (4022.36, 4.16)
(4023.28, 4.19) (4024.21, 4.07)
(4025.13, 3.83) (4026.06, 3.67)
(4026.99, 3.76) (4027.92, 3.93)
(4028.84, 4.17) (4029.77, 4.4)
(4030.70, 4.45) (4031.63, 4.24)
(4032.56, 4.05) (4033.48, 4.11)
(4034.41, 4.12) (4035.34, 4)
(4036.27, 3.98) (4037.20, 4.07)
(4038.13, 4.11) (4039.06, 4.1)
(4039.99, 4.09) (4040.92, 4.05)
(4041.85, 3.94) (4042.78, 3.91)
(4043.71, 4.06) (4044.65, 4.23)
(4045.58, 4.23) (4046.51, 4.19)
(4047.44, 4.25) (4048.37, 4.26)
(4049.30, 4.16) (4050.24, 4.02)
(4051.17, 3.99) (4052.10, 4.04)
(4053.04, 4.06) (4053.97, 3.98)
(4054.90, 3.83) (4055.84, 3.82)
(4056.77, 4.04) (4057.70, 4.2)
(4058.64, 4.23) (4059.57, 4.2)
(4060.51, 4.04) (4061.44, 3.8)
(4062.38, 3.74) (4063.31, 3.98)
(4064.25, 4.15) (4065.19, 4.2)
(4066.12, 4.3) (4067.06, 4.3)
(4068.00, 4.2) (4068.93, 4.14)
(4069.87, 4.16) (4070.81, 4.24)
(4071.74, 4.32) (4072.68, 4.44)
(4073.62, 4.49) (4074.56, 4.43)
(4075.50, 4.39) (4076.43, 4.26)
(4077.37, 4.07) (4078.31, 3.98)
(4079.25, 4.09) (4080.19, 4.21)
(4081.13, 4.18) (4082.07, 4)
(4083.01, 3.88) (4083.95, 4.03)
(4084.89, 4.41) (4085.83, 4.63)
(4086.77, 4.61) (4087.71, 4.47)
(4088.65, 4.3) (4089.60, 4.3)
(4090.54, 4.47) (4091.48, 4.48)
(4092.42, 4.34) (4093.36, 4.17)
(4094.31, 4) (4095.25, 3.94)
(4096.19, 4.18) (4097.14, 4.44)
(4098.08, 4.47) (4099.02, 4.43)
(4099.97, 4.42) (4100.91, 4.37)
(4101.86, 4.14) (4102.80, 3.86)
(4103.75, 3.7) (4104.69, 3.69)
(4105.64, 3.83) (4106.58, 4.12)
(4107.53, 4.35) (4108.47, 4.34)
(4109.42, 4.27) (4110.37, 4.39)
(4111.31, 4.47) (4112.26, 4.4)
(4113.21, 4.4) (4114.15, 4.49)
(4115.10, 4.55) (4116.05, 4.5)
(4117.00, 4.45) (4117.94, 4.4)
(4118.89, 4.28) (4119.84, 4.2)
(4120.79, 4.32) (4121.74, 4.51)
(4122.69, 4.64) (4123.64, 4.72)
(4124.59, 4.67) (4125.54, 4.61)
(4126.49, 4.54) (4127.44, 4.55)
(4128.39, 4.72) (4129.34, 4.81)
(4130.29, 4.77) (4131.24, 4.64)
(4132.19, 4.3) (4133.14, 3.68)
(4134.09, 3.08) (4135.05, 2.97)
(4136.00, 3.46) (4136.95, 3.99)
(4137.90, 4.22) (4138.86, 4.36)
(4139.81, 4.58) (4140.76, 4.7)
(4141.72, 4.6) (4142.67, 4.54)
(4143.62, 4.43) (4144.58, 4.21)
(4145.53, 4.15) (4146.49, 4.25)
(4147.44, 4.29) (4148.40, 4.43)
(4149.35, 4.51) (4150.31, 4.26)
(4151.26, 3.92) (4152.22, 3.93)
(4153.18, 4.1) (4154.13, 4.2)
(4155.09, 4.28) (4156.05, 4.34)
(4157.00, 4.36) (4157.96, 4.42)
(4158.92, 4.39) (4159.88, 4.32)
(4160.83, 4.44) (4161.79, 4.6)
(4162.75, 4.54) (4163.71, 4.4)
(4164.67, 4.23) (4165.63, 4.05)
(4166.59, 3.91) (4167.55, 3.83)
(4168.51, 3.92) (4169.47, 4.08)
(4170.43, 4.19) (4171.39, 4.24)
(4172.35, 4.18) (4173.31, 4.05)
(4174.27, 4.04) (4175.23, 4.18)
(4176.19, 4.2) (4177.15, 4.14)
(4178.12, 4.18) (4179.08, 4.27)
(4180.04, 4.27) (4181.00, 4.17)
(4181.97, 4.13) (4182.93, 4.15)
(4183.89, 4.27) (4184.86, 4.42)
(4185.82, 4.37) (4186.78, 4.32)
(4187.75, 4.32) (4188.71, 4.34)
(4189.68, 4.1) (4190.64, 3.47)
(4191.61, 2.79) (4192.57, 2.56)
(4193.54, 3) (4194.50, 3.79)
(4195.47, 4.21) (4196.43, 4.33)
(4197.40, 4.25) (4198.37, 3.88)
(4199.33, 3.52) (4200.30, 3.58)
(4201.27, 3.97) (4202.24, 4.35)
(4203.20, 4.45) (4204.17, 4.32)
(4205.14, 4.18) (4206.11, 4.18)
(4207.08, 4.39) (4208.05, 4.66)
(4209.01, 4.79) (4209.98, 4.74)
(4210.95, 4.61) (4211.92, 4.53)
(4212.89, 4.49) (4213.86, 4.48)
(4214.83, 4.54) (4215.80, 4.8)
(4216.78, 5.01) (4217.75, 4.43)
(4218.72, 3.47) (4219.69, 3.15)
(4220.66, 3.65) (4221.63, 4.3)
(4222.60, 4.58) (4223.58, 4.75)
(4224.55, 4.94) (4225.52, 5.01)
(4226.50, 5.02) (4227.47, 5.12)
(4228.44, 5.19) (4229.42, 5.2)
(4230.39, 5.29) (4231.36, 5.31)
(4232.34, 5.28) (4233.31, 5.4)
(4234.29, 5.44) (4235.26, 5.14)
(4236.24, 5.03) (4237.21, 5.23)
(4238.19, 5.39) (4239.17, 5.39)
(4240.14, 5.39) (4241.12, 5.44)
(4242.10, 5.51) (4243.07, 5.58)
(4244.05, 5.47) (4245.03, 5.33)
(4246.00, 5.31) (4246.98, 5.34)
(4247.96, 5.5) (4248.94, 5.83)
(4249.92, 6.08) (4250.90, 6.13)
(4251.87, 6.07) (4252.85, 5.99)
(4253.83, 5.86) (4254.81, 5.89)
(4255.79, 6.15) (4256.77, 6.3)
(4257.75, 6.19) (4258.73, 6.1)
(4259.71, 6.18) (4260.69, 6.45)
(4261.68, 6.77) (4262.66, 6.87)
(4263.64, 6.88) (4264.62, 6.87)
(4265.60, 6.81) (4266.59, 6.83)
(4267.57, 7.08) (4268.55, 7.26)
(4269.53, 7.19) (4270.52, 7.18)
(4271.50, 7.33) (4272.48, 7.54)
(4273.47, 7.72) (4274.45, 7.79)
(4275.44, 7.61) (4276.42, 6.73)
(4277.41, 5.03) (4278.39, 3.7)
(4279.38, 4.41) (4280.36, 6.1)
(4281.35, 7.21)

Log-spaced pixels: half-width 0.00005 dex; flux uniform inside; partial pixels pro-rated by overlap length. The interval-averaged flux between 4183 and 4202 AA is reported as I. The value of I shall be 3.88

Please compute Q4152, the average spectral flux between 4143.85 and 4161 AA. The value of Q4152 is 4.27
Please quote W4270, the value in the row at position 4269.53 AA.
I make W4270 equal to 7.19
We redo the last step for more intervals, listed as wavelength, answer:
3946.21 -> 5.08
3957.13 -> 4.36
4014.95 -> 4.42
